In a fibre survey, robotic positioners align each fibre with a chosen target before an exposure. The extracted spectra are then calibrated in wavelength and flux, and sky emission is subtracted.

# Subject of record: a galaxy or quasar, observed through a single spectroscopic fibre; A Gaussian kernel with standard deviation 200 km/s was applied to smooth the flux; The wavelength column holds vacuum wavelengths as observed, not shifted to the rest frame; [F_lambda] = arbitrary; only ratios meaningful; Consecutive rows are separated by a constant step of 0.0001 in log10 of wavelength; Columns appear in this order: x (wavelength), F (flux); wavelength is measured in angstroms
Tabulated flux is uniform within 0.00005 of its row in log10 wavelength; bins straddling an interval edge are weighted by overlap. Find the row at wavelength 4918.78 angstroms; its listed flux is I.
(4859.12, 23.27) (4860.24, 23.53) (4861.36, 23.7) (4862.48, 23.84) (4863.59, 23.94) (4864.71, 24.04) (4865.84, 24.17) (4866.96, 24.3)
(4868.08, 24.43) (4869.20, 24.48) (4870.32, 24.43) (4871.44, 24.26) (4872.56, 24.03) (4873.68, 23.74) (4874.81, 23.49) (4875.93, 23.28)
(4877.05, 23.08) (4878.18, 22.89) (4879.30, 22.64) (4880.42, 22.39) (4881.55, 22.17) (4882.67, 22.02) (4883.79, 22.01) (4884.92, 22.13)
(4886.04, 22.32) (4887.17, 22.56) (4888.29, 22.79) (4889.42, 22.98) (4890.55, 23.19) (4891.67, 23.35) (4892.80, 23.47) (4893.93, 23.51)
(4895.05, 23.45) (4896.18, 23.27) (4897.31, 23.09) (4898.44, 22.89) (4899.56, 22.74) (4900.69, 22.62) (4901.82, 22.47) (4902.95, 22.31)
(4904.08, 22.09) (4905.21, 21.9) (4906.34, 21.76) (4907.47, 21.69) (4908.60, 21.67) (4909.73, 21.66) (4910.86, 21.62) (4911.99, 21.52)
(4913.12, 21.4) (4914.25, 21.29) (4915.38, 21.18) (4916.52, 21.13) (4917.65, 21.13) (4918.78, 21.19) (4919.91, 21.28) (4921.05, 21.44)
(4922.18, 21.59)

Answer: 21.19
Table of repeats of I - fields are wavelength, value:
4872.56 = 24.03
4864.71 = 24.04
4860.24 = 23.53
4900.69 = 22.62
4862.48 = 23.84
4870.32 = 24.43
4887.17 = 22.56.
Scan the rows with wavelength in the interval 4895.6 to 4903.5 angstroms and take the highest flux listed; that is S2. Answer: 23.27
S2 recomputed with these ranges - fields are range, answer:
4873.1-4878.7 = 23.74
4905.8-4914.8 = 21.76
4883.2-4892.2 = 23.35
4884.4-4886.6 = 22.32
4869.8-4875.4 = 24.43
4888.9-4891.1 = 23.19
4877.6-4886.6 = 22.89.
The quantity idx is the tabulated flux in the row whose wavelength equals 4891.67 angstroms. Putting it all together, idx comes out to 23.35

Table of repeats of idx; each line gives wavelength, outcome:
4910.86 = 21.62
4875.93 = 23.28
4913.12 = 21.4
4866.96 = 24.3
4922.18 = 21.59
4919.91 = 21.28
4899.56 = 22.74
